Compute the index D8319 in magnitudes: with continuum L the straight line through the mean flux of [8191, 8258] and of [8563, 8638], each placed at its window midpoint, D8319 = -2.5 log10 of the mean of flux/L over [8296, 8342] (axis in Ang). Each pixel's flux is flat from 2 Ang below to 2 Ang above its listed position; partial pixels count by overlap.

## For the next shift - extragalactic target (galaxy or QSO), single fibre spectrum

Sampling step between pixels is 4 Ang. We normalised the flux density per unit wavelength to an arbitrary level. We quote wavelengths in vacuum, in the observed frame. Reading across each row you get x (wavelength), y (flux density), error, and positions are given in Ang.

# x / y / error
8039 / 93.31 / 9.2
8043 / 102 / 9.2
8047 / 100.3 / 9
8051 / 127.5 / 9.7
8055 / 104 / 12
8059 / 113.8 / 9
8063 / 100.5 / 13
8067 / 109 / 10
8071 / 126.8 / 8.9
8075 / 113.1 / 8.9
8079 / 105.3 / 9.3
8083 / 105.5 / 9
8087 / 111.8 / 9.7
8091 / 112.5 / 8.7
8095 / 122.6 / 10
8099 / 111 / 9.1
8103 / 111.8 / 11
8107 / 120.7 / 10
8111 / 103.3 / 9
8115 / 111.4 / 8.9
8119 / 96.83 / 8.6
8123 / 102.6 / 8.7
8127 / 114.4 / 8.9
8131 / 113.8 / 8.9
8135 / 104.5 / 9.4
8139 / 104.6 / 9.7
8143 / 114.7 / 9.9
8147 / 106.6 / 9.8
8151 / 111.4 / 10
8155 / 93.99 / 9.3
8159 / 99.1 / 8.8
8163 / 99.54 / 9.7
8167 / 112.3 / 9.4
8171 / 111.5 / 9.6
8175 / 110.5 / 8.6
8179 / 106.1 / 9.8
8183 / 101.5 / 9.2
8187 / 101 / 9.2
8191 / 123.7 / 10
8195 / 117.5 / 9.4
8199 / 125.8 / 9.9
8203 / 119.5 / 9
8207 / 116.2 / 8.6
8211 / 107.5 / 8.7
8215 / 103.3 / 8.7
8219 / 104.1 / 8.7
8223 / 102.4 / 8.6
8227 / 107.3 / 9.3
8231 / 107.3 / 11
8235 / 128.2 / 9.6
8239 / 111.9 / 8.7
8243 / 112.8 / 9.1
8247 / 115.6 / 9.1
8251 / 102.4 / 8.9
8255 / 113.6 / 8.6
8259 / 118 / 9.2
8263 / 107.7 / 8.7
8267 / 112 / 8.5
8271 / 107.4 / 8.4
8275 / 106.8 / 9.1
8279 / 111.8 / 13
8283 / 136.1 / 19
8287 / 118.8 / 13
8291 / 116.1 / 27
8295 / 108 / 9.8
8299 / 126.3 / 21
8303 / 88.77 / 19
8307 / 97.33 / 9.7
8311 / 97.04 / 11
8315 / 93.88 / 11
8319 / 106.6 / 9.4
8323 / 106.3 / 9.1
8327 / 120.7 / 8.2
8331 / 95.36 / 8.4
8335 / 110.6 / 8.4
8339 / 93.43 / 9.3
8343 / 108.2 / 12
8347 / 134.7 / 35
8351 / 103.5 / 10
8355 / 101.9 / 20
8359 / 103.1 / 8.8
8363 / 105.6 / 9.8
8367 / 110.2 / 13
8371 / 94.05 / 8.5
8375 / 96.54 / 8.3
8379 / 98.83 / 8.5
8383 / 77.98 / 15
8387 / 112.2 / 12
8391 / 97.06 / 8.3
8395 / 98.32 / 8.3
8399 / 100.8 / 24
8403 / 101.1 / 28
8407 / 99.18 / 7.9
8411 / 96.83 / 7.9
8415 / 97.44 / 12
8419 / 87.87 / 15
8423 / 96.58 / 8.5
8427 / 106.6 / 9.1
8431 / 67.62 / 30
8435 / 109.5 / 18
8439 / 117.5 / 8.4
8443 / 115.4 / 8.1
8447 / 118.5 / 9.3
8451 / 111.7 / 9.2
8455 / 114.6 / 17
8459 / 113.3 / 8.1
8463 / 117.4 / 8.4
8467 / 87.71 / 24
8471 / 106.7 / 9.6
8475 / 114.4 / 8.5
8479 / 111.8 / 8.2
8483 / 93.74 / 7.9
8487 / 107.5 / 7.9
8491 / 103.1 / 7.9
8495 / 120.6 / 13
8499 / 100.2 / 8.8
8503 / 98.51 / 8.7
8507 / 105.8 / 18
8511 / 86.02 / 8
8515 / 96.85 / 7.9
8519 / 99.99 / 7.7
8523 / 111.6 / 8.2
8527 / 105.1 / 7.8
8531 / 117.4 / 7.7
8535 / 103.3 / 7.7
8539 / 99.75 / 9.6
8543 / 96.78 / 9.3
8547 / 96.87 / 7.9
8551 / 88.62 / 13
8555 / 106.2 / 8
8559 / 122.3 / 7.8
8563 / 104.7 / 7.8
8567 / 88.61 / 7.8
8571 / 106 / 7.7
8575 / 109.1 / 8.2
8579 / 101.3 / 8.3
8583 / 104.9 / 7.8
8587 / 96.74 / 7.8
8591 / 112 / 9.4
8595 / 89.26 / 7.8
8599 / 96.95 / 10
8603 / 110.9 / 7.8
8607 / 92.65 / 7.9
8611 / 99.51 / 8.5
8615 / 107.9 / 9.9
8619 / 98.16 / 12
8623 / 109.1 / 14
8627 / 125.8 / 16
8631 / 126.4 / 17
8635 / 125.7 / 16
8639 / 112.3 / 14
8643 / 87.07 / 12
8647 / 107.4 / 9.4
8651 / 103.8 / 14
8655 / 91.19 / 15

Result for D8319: 0.07 mag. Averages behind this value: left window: 113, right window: 106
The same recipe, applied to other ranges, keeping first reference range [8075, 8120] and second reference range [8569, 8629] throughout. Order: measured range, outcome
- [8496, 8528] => 0.044 mag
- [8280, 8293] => -0.137 mag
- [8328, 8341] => 0.064 mag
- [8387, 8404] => 0.063 mag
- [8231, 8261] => -0.053 mag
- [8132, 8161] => 0.048 mag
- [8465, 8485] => 0.029 mag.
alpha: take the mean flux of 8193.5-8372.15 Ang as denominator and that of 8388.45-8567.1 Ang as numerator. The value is 0.94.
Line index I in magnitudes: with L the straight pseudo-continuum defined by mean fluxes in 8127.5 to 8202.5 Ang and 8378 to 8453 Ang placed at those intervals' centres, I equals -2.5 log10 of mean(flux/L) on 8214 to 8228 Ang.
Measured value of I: 0.03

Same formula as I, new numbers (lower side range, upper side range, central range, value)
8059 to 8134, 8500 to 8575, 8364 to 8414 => 0.07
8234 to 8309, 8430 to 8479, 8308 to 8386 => 0.08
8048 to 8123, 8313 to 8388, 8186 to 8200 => -0.09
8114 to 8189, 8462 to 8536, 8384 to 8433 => 0.09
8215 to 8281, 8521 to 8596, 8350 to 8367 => 0.04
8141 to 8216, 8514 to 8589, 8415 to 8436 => 0.13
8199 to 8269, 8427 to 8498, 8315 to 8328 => 0.02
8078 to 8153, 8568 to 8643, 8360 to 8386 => 0.10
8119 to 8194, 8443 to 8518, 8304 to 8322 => 0.09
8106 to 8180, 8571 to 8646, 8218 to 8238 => -0.03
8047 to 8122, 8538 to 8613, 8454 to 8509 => -0.04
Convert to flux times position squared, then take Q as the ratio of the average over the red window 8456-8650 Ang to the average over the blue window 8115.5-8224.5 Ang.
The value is 1.06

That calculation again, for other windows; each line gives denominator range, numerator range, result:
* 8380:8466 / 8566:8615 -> 1.03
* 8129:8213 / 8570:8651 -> 1.07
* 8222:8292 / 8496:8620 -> 0.97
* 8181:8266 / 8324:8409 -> 0.95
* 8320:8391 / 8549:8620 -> 1.03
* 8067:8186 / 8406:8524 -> 1.03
